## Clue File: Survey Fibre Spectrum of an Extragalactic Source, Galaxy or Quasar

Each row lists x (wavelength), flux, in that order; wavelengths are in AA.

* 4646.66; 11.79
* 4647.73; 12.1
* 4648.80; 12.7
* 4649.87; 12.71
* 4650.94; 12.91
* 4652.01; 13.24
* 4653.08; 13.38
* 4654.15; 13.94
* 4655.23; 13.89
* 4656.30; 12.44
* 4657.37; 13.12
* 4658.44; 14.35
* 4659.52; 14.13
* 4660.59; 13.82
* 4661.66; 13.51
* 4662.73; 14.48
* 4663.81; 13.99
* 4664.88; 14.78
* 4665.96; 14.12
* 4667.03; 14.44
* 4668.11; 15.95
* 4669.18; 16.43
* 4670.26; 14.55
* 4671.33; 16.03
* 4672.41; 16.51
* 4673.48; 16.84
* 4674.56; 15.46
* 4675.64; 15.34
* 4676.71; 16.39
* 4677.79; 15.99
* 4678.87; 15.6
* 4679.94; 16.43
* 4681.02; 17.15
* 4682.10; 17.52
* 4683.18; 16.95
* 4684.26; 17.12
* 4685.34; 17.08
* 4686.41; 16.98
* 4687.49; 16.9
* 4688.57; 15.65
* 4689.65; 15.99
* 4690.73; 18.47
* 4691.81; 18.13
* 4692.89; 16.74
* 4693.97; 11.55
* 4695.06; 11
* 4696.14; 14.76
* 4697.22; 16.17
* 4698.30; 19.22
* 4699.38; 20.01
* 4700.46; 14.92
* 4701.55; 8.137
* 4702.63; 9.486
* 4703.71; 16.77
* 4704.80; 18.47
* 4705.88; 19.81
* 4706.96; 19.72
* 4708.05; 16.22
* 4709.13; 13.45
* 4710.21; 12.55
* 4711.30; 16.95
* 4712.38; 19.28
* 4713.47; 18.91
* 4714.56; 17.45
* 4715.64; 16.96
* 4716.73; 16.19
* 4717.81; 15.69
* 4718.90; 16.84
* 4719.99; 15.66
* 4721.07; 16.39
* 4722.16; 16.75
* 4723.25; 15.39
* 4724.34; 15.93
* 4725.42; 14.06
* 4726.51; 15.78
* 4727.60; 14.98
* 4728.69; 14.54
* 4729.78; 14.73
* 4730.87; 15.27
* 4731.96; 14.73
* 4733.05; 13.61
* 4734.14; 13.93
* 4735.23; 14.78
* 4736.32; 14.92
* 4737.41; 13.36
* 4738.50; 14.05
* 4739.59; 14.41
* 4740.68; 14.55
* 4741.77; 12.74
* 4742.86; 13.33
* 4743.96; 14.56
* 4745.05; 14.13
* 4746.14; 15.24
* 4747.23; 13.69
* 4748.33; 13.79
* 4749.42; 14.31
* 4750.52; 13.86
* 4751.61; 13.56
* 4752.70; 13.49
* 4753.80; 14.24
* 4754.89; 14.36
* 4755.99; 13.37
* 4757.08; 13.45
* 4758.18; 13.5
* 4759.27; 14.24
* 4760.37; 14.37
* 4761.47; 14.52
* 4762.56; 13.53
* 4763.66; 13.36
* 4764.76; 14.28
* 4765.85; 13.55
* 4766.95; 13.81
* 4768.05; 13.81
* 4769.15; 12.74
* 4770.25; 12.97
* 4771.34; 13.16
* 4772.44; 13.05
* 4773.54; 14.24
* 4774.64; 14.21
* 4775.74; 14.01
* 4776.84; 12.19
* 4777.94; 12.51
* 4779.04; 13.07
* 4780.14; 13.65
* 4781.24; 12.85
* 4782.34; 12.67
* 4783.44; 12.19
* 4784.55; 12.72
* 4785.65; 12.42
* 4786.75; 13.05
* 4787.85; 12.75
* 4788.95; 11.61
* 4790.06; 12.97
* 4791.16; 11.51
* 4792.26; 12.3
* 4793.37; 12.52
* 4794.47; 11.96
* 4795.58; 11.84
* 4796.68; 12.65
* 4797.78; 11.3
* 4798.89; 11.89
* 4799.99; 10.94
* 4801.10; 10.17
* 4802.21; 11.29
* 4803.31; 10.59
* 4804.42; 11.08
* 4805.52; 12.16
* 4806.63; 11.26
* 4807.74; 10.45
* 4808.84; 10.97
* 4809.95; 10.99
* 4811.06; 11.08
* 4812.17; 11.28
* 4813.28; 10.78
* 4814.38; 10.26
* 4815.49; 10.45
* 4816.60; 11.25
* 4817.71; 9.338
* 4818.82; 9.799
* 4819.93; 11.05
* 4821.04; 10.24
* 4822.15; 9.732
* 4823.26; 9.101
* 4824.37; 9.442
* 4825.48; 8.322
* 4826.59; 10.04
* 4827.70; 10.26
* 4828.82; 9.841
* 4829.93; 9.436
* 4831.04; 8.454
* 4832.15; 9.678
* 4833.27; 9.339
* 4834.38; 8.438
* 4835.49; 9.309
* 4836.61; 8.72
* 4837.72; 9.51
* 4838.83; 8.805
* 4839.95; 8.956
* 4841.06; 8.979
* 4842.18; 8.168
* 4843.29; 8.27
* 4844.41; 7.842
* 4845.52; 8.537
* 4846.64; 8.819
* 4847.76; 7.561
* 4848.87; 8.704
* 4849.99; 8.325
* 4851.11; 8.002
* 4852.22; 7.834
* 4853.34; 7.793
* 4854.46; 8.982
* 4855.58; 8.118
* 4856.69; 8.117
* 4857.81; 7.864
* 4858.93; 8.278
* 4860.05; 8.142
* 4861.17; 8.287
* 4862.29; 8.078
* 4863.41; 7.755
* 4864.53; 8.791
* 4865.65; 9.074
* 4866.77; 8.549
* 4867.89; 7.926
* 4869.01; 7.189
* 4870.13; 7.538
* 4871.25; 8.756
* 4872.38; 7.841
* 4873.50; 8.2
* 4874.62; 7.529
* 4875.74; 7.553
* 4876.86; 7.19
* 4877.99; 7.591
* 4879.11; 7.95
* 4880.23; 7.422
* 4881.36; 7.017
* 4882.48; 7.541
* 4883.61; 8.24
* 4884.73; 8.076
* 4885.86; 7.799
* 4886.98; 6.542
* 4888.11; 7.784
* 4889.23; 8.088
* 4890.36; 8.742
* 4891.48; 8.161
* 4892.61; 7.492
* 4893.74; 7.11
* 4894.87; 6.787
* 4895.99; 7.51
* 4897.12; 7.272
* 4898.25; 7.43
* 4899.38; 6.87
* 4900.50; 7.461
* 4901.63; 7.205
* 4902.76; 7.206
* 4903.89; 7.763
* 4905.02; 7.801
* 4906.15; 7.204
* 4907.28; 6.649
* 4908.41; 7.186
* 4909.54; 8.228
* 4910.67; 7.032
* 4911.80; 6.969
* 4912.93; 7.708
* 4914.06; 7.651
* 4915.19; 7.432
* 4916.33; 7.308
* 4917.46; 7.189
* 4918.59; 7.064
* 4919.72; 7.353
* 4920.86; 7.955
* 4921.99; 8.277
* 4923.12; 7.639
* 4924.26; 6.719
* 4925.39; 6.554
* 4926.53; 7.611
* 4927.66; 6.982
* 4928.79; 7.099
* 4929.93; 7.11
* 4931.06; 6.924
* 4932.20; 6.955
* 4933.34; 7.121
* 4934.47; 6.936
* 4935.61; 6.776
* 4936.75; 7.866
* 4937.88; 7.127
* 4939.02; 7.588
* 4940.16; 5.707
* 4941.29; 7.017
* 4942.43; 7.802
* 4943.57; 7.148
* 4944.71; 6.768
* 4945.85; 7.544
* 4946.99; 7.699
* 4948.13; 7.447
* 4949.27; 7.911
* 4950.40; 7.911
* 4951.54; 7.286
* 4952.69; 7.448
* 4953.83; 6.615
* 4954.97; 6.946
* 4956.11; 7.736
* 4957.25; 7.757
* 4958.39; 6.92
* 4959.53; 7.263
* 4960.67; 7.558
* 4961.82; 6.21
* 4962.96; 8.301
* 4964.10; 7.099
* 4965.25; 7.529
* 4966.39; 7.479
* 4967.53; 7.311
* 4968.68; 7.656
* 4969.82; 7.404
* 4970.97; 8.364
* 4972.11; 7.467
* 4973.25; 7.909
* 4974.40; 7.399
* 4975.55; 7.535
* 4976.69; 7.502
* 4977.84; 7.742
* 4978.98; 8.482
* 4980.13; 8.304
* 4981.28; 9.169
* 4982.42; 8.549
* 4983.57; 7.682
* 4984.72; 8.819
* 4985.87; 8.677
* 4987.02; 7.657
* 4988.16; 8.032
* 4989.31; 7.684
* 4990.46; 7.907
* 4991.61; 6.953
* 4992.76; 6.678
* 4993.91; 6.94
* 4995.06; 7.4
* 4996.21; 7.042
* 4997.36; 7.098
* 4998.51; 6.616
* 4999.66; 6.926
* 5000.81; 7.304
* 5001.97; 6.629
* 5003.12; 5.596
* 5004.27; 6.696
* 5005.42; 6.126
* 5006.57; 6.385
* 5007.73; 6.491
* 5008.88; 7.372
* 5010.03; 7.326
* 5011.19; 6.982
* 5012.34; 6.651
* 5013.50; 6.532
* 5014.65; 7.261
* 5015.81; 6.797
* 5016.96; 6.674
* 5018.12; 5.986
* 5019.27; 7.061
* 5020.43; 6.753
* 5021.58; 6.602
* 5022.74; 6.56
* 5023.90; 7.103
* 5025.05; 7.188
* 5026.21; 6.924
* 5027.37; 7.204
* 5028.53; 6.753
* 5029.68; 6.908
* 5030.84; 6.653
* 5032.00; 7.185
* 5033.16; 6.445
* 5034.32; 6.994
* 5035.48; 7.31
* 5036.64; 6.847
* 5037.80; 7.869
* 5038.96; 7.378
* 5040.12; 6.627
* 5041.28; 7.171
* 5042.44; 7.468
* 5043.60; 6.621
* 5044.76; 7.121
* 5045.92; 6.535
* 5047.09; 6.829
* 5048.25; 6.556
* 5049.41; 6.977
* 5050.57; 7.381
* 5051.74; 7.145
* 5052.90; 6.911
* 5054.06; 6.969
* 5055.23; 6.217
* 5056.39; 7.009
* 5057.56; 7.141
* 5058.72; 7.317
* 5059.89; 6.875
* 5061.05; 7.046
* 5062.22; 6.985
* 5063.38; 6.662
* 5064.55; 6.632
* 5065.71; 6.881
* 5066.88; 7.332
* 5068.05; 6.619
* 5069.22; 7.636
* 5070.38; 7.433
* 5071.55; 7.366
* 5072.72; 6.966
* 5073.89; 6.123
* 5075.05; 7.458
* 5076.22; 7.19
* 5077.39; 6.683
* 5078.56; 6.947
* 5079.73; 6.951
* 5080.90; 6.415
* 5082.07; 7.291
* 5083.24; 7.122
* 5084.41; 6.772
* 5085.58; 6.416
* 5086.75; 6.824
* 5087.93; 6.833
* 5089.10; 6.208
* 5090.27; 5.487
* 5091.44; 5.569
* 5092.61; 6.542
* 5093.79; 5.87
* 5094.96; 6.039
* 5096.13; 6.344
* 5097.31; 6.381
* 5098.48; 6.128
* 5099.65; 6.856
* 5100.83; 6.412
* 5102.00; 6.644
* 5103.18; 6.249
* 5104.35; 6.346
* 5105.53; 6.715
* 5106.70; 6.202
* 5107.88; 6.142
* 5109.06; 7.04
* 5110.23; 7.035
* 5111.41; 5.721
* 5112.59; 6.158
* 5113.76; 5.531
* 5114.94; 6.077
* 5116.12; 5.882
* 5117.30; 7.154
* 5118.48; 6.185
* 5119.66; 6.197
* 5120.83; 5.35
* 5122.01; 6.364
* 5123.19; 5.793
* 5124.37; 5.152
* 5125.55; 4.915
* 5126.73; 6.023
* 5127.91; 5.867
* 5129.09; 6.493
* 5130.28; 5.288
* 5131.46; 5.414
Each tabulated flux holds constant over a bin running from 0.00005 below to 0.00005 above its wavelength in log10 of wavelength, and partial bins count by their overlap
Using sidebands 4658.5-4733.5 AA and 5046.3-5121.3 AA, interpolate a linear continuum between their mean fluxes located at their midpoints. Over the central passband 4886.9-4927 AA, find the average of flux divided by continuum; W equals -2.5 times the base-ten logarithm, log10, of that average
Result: 0.41 mag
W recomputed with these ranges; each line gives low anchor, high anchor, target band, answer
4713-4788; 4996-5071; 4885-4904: 0.37 mag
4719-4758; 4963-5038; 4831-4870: 0.33 mag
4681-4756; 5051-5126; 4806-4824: 0.24 mag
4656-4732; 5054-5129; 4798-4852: 0.29 mag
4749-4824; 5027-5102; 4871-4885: 0.33 mag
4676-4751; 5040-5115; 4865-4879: 0.42 mag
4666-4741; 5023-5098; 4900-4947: 0.38 mag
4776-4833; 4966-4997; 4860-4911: 0.24 mag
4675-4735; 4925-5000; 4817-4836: 0.24 mag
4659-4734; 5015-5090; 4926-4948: 0.34 mag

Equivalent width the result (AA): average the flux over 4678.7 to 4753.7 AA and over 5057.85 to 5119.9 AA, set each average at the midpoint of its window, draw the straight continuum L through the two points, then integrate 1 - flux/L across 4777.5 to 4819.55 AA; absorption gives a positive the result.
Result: 5.85 AA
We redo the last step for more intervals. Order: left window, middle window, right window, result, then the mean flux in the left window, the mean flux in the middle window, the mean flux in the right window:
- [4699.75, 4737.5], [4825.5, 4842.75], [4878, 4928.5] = 2.2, 15.5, 9.17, 7.45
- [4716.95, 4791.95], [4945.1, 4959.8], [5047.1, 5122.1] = 3.3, 13.9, 7.42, 6.63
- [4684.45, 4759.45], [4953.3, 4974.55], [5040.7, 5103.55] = 4.4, 15.2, 7.42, 6.77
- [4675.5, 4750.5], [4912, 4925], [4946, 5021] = 2.6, 15.6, 7.45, 7.33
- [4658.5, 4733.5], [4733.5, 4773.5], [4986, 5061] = 1.0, 15.8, 13.9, 6.95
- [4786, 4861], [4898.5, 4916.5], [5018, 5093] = 3.0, 9.95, 7.36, 6.88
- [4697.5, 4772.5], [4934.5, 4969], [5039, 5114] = 8.5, 14.9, 7.3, 6.71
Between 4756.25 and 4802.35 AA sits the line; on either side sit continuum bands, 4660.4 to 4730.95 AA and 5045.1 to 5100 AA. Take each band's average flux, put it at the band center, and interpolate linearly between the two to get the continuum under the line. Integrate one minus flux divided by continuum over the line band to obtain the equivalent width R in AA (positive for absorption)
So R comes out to 3.3 AA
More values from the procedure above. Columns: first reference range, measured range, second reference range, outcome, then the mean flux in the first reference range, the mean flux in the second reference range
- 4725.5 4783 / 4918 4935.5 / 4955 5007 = 3.5 AA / 13.9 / 7.45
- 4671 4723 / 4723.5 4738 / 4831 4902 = -0.1 AA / 16.2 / 8.06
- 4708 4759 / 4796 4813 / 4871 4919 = 0.6 AA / 14.9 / 7.52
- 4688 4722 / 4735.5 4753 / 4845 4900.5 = 0.2 AA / 16.1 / 7.89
